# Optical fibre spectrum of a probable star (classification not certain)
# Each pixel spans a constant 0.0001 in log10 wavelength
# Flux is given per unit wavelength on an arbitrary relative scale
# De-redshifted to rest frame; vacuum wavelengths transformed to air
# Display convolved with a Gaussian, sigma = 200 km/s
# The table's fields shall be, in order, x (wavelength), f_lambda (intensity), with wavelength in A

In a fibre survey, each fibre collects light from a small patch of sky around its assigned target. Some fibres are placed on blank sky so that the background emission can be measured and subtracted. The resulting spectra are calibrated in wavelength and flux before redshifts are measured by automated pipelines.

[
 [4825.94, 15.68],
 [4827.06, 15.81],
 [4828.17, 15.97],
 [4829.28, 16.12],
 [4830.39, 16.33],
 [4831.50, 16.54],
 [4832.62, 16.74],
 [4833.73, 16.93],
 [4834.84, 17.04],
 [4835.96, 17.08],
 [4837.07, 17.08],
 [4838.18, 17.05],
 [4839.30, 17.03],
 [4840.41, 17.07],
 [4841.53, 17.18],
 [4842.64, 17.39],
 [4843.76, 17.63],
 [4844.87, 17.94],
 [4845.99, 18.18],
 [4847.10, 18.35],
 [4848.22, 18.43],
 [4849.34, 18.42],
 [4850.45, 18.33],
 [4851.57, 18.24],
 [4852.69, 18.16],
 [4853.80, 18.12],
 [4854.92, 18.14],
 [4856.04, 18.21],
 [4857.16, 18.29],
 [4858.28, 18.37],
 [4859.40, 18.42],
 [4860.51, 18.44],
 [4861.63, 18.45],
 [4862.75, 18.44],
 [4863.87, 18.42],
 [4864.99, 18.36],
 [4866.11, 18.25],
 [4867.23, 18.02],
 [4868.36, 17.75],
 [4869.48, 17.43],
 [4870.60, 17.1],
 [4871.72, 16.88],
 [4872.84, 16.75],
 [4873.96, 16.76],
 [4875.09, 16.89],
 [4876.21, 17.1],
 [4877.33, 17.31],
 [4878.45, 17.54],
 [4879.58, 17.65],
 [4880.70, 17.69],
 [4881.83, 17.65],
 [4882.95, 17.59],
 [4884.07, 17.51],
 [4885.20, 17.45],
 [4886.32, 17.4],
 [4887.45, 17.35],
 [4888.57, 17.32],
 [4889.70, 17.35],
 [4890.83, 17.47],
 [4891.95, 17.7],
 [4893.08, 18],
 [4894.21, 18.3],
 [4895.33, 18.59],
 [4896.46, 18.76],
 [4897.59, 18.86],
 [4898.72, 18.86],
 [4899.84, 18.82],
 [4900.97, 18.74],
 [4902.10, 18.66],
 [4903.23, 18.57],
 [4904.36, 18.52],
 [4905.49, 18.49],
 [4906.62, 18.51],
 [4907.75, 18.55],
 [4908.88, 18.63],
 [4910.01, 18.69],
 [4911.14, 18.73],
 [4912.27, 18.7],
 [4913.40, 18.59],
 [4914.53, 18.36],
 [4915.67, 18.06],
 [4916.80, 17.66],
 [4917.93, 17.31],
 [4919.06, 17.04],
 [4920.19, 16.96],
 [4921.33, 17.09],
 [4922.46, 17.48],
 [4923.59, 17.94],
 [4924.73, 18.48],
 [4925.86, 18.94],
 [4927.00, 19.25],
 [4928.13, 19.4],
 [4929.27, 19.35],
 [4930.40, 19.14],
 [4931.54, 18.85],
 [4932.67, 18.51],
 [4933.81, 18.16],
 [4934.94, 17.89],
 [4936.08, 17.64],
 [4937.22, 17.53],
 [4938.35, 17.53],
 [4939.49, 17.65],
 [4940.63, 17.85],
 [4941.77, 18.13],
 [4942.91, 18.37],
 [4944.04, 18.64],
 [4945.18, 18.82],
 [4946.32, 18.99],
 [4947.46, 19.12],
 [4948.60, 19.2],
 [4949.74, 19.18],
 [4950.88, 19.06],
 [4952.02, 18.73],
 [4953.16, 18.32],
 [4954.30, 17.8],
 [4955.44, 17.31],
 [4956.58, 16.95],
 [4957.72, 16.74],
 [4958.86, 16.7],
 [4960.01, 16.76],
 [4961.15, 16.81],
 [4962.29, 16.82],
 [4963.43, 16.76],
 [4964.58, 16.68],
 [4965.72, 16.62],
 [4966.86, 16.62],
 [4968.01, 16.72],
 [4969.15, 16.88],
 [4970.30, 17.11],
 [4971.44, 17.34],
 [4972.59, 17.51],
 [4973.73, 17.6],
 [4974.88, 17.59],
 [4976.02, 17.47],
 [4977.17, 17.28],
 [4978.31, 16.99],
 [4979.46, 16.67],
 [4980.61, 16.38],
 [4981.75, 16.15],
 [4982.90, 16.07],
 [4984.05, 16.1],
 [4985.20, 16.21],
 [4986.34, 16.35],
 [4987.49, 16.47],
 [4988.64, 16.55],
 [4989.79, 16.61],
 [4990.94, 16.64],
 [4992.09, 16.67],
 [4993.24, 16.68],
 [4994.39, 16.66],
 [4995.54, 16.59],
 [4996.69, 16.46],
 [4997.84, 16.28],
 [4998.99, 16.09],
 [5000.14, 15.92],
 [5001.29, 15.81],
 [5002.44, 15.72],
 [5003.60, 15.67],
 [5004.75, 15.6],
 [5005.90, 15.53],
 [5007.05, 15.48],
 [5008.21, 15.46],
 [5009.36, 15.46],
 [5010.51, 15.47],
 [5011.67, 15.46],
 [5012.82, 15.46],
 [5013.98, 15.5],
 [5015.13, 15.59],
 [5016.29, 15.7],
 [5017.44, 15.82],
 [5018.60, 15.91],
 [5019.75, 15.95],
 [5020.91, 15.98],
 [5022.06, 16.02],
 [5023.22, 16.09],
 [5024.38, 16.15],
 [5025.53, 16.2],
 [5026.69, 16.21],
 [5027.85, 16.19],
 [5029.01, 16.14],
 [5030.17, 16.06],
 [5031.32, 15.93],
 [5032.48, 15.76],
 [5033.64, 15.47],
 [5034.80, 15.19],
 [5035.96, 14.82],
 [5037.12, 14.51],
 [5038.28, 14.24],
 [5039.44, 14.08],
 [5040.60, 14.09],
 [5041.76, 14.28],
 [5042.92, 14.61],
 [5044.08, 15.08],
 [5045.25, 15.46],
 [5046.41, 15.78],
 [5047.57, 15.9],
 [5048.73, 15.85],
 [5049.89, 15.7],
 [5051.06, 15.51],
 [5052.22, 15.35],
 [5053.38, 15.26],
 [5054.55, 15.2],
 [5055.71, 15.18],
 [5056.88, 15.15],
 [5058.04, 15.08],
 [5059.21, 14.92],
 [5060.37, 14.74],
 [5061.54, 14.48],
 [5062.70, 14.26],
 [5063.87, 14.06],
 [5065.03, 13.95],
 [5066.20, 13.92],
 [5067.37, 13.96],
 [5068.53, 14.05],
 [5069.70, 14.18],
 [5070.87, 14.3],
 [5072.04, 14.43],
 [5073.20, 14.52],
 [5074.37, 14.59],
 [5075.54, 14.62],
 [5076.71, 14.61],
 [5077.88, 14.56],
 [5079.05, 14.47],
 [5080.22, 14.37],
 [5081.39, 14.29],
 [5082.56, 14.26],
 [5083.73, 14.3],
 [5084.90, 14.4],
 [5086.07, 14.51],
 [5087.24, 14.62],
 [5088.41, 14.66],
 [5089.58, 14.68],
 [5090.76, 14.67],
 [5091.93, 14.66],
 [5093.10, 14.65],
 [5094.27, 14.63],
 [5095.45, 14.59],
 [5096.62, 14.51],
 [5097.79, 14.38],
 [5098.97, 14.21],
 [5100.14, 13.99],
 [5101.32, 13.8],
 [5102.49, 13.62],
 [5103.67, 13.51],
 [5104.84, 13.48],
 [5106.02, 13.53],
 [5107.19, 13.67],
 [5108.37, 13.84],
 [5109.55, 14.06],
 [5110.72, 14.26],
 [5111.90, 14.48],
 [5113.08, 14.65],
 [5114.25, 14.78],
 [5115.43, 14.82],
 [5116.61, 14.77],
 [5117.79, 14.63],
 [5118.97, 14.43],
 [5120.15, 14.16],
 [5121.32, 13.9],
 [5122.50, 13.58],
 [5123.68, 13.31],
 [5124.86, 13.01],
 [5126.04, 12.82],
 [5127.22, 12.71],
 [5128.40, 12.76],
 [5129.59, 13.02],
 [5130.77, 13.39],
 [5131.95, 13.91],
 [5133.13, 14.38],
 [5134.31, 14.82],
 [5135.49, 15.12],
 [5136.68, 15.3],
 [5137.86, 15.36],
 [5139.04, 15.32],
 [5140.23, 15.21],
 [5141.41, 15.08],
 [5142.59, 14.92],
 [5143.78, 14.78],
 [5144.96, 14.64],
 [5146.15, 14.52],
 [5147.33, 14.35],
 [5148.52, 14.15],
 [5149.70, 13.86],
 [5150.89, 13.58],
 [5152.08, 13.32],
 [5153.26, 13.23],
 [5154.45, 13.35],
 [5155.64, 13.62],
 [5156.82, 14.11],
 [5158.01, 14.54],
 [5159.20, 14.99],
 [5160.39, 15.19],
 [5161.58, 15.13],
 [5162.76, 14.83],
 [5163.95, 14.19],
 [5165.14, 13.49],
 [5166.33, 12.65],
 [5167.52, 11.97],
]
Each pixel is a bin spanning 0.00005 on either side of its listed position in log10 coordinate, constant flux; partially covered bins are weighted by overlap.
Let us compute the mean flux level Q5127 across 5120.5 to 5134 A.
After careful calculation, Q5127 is 13.4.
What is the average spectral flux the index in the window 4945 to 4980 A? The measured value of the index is 17.5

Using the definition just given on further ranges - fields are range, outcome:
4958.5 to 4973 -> 16.9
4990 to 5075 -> 15.4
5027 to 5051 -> 15.3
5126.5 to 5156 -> 14.2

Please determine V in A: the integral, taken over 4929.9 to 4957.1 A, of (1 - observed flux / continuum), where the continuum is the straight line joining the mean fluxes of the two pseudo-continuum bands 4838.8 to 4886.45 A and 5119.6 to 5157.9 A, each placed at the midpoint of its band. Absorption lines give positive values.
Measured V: -2.6 A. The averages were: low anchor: 17.8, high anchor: 14.1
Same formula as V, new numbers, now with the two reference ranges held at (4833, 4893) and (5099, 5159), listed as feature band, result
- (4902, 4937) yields -2.9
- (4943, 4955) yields -1.6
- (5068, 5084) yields 0.4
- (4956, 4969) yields -0.3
